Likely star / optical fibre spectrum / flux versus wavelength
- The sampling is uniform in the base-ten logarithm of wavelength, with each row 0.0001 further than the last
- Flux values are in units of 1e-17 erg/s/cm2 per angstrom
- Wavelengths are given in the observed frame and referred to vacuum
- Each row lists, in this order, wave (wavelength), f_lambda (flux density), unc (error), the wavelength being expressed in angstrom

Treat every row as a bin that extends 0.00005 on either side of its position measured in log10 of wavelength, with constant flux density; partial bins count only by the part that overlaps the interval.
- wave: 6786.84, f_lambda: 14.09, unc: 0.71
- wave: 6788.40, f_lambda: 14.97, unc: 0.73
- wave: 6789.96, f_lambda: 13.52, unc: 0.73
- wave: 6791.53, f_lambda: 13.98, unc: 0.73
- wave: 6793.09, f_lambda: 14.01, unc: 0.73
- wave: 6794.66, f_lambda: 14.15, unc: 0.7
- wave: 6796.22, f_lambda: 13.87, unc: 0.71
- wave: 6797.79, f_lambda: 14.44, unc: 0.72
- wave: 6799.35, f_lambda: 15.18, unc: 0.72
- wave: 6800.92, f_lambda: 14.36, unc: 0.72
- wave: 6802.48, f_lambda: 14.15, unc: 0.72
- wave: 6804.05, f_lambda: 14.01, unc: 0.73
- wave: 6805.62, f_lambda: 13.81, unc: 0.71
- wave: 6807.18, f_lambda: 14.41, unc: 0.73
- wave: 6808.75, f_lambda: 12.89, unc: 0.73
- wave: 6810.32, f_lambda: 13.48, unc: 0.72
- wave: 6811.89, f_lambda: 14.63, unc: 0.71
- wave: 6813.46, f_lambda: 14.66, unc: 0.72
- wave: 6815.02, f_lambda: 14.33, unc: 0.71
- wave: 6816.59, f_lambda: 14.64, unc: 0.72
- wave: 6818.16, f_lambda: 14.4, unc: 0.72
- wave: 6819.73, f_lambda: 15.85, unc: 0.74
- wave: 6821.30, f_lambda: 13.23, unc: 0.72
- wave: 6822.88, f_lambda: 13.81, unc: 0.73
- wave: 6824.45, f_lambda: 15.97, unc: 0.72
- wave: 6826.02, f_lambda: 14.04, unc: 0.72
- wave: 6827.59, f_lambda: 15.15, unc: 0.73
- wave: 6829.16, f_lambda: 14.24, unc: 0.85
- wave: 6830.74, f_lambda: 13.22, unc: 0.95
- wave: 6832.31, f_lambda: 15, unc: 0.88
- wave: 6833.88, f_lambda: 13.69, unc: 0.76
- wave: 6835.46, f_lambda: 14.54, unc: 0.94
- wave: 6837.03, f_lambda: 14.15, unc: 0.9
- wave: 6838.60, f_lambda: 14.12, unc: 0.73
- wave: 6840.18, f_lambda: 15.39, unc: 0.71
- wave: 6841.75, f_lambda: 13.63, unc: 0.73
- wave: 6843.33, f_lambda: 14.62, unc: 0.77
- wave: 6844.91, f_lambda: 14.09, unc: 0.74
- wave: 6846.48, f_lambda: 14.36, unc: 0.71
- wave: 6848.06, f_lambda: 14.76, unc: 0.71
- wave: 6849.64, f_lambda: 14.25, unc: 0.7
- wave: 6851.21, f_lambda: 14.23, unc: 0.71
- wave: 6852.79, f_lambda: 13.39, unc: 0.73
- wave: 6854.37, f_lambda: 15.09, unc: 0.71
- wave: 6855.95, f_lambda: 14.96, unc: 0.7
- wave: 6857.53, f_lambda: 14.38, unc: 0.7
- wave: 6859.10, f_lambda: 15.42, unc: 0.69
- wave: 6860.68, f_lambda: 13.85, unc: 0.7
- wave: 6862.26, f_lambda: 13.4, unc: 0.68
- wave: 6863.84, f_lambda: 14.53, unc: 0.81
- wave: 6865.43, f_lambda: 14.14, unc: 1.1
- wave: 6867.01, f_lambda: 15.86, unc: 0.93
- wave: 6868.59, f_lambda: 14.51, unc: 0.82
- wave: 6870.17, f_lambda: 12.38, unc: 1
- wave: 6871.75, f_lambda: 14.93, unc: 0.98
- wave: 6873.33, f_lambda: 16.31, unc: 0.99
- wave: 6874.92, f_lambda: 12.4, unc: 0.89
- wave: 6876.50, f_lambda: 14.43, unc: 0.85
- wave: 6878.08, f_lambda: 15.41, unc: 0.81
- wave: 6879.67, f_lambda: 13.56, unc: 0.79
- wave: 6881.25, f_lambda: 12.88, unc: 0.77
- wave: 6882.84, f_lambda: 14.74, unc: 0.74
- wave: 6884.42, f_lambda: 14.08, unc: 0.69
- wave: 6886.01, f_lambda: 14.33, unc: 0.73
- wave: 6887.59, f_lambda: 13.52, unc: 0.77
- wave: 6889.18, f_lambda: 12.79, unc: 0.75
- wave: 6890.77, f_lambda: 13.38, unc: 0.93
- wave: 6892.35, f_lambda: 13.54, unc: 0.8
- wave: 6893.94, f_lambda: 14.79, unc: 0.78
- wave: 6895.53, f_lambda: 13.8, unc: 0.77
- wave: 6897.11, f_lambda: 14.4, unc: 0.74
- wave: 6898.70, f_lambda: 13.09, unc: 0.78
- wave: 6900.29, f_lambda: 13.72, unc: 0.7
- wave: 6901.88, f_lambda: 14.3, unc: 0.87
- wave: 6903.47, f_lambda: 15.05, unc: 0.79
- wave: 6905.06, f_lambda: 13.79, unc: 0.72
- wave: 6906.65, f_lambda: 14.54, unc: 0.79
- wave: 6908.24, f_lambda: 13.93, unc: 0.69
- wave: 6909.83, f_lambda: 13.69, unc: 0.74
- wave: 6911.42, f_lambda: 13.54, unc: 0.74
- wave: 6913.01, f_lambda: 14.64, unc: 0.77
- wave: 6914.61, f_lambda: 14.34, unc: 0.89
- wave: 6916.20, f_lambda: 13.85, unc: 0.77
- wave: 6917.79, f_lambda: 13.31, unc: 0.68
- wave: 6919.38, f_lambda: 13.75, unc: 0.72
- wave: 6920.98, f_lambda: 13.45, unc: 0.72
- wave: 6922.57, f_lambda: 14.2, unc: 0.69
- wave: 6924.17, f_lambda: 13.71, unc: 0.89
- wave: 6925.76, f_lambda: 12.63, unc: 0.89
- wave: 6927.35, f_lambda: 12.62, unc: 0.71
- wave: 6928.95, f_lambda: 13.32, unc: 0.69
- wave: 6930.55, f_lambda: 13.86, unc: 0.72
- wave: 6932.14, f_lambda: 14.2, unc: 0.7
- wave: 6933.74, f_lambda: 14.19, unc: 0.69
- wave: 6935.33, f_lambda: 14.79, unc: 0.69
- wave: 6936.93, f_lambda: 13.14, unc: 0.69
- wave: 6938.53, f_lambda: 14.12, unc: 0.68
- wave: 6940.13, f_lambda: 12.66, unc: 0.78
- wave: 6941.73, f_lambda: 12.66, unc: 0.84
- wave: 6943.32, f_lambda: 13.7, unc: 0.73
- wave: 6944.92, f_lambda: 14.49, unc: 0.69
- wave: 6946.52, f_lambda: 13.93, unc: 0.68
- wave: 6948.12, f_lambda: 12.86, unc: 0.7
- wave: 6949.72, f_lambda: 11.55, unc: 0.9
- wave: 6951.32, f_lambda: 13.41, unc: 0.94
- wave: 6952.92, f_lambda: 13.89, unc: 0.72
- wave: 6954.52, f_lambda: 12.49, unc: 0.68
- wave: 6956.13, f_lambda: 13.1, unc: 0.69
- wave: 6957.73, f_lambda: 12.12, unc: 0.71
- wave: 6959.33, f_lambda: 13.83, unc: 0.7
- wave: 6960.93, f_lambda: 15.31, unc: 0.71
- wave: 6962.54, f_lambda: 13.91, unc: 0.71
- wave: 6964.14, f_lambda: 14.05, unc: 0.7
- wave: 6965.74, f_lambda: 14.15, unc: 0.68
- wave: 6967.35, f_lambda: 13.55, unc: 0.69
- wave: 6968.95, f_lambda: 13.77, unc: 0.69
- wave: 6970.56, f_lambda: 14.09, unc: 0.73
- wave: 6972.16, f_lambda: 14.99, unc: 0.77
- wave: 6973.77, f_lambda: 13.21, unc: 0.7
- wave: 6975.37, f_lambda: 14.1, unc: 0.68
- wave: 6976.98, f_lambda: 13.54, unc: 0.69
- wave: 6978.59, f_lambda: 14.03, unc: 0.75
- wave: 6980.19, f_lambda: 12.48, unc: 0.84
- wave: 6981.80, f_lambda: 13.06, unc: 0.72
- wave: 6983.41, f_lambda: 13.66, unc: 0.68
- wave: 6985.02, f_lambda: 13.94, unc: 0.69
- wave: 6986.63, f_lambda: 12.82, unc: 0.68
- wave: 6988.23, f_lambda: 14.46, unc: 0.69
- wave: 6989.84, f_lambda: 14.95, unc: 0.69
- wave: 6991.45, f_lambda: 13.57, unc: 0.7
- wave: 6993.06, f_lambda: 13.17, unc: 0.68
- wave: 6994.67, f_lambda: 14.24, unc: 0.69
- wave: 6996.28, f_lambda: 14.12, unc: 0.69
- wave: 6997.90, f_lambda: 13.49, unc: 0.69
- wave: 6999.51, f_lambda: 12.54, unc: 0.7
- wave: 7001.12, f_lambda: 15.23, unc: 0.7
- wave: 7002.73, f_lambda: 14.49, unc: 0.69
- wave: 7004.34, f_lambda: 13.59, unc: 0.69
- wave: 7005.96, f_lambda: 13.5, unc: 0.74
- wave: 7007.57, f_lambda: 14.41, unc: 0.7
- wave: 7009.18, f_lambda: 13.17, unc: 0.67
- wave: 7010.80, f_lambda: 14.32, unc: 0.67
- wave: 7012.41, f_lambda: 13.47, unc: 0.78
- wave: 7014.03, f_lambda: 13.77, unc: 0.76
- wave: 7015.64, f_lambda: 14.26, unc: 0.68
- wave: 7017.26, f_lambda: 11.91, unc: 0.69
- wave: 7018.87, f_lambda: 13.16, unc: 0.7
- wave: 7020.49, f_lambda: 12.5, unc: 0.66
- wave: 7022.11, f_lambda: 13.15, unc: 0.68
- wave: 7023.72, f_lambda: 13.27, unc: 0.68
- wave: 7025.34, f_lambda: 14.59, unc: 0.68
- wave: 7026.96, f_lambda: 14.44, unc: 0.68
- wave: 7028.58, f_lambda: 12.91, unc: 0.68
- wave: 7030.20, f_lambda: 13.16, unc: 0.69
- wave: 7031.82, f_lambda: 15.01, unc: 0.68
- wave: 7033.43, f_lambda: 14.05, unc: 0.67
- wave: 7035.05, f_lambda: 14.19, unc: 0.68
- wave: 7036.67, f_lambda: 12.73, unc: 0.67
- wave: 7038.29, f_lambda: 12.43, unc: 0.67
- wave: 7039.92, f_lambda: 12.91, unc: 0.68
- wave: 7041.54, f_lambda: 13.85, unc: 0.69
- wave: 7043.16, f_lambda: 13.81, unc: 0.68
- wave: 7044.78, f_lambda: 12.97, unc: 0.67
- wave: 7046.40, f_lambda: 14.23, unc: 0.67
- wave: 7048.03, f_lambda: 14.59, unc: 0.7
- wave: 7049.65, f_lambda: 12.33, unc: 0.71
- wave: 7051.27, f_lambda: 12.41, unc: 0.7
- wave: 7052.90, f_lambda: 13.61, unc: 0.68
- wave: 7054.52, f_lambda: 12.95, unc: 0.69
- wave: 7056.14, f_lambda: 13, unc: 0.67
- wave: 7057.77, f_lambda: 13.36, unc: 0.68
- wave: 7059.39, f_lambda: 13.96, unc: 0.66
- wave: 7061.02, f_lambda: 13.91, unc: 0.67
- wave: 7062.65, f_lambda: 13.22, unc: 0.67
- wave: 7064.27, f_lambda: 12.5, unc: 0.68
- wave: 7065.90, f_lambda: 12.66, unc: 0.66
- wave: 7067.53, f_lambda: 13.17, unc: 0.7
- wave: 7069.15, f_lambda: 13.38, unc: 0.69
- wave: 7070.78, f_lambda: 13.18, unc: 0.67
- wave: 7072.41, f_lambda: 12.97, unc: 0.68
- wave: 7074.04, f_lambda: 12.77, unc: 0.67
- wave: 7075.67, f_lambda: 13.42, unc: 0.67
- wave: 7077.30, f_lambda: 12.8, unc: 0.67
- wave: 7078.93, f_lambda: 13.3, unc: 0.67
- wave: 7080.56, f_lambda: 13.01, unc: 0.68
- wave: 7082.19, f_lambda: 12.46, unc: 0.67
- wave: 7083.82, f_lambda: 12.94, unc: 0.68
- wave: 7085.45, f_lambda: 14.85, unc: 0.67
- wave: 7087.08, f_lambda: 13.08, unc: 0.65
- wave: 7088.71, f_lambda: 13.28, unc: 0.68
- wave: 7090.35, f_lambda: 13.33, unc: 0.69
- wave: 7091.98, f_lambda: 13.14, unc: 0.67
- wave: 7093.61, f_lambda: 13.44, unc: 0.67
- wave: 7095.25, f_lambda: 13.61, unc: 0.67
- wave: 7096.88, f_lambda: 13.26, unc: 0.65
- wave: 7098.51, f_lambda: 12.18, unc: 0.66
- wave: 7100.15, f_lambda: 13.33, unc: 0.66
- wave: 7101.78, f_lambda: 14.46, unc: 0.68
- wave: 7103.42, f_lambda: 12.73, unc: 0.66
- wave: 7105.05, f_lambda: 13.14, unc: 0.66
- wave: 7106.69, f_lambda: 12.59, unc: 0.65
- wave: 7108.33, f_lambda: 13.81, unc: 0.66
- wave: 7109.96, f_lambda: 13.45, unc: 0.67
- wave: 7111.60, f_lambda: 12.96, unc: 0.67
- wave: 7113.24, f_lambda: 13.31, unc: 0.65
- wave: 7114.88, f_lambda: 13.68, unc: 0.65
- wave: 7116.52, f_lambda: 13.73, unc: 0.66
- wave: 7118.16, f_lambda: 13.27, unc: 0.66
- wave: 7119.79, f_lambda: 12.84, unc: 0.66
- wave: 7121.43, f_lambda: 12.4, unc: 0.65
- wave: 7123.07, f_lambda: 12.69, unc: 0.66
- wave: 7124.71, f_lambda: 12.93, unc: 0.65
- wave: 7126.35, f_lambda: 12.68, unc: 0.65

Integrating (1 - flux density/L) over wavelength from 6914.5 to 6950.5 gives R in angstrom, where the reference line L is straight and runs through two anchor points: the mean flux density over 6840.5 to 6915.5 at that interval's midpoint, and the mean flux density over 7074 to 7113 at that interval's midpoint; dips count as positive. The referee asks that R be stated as 1.1 angstrom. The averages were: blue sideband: 14.2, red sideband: 13.2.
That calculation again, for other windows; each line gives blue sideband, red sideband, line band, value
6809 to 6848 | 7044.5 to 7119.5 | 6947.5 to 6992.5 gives 0.5 angstrom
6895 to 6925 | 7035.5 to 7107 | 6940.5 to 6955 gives 0.6 angstrom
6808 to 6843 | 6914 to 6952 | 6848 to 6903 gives -0.8 angstrom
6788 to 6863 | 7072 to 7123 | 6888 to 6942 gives 0.7 angstrom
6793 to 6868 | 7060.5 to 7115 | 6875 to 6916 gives 0.2 angstrom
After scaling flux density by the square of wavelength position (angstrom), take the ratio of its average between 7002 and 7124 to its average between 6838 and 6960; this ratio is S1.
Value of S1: 1.0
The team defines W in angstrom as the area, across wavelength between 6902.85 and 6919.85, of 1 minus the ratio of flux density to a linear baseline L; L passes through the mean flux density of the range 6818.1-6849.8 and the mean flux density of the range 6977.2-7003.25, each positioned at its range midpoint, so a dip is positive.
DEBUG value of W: 0.06 angstrom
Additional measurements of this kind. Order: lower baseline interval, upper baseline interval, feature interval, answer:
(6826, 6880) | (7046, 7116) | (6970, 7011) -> -0.35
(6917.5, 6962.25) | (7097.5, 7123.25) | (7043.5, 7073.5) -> 0.04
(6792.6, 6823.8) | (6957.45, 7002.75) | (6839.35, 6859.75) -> -0.53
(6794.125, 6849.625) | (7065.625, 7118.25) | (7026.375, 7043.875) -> -0.15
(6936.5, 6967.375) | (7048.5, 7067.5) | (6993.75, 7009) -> -0.72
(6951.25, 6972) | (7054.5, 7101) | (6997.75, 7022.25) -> -0.13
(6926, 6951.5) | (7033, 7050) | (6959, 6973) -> -0.76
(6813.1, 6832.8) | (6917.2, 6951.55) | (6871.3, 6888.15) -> -0.30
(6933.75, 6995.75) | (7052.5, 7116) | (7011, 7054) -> -0.16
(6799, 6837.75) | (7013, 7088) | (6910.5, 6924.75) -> 0.02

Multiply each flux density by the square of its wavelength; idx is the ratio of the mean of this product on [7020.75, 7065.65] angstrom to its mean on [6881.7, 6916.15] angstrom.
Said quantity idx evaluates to 1.00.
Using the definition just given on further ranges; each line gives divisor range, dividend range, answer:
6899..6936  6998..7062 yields 1.01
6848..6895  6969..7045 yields 1.00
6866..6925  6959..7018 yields 1.01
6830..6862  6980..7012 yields 1.00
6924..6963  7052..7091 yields 1.02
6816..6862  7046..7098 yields 0.98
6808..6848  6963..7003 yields 1.01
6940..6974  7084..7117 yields 1.03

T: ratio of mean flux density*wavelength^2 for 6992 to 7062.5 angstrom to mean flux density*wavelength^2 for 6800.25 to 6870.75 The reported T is 1.00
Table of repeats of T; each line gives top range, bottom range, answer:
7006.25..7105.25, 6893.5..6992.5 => 1.00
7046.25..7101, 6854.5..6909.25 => 0.99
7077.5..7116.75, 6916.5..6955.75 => 1.03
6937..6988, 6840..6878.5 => 0.97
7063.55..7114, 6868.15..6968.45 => 1.01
